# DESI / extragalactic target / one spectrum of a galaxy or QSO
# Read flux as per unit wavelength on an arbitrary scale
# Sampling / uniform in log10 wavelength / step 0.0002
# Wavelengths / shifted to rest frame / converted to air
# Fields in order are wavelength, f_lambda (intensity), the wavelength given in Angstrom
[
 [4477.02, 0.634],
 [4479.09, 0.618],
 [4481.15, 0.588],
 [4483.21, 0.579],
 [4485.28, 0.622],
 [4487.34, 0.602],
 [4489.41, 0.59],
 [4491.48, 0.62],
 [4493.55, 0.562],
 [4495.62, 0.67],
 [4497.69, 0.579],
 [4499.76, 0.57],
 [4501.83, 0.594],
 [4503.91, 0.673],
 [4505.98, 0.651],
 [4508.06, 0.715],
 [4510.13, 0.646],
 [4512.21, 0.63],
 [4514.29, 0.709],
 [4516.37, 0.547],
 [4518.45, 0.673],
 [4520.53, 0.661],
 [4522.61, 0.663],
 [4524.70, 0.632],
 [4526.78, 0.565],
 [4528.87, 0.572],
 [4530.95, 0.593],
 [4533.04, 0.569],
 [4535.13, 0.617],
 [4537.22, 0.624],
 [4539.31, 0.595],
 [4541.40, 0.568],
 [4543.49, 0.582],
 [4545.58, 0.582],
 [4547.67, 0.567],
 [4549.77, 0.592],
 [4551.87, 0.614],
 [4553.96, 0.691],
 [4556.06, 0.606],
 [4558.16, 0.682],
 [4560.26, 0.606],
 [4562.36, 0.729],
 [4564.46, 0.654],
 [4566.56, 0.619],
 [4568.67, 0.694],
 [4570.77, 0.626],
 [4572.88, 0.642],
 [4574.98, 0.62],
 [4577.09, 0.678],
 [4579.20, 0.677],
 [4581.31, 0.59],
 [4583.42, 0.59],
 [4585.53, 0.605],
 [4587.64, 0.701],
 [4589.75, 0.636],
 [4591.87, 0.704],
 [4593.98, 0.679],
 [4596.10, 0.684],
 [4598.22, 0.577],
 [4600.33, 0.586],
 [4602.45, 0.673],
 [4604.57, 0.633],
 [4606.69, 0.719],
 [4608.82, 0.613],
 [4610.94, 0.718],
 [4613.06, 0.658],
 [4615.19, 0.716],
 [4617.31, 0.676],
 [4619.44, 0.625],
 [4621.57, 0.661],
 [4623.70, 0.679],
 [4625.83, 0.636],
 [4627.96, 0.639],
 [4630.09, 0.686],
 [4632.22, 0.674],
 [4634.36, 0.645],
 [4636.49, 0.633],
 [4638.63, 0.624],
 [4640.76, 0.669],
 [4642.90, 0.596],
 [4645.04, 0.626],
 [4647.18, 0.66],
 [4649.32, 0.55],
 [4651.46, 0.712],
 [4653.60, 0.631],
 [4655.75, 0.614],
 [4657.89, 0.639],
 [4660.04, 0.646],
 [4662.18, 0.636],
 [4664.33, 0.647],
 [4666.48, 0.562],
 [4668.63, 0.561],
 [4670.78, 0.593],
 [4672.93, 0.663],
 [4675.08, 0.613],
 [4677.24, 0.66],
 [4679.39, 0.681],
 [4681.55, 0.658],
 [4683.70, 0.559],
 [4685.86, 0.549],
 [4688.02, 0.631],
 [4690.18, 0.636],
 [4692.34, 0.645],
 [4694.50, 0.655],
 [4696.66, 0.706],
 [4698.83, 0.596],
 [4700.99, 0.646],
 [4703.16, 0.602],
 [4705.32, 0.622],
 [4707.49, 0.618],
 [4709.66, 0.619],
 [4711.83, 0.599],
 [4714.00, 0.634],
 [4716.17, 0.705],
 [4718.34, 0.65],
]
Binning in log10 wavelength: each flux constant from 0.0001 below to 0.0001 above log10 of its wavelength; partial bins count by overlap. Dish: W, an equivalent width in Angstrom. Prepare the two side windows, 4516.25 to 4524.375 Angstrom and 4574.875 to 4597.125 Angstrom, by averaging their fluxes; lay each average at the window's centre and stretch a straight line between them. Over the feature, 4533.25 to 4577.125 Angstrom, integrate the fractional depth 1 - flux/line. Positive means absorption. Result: 1.6 Angstrom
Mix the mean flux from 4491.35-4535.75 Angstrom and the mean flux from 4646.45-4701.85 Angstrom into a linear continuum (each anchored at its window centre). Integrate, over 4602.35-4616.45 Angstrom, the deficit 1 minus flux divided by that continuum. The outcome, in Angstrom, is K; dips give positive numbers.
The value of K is -1.1 Angstrom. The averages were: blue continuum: 0.623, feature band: 0.676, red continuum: 0.629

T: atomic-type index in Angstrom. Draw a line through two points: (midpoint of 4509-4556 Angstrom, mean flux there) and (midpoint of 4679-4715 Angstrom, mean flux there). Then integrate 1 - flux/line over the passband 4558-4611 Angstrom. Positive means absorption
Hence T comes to -2.8 Angstrom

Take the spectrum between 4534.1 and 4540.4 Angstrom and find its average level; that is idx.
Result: 0.612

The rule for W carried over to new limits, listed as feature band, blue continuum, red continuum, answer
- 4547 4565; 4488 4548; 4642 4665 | -0.6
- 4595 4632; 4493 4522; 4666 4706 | -1.7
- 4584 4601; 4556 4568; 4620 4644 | 0.1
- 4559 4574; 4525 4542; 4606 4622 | -0.7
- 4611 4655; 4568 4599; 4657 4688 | -1.4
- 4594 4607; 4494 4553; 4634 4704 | -0.4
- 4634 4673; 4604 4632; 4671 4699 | 1.5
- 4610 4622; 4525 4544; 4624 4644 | -0.8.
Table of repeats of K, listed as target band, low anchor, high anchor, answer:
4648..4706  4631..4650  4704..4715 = -0.1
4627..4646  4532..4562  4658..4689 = -0.8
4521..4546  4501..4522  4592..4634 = 2.1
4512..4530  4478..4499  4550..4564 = -0.1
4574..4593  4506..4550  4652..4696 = -0.8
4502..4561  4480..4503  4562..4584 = -0.1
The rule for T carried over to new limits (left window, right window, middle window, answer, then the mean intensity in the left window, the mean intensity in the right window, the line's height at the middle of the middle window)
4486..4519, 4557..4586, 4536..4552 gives 1.20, 0.626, 0.644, 0.637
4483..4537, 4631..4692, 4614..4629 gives -0.86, 0.62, 0.628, 0.626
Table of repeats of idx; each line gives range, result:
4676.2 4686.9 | 0.622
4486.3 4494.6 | 0.594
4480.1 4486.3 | 0.597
